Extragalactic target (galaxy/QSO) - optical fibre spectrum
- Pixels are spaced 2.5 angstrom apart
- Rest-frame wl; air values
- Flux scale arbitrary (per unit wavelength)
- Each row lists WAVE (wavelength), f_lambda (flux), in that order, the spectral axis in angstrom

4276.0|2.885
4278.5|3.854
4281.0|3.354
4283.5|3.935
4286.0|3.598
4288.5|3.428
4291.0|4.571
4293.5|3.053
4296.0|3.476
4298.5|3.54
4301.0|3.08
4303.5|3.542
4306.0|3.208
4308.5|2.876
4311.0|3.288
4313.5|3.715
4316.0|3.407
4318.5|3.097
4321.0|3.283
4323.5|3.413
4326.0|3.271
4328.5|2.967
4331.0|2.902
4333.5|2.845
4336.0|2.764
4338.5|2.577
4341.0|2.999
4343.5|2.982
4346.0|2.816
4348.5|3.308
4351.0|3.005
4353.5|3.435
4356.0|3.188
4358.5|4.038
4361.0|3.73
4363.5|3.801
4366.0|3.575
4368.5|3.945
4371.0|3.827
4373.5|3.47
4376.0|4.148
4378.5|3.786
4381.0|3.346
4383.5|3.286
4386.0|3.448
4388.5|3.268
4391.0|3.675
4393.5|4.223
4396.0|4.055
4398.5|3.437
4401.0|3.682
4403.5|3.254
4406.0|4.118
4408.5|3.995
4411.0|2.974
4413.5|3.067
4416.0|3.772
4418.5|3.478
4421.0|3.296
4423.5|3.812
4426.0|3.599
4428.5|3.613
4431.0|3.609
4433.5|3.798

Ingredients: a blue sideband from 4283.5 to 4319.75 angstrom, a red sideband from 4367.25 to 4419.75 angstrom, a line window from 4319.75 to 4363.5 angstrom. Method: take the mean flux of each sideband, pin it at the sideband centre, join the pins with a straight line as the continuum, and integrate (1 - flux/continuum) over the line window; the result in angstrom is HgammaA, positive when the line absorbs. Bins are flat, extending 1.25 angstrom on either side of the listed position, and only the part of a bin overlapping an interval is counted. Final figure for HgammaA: 4.4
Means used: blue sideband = 3.44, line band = 3.17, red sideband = 3.63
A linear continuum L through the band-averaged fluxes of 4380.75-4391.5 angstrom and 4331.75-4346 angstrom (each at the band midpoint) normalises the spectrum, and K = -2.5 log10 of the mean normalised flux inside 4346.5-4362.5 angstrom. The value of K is -0.14 mag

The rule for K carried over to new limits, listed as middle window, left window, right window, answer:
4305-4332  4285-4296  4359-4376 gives 0.15 mag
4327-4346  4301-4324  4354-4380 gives 0.21 mag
